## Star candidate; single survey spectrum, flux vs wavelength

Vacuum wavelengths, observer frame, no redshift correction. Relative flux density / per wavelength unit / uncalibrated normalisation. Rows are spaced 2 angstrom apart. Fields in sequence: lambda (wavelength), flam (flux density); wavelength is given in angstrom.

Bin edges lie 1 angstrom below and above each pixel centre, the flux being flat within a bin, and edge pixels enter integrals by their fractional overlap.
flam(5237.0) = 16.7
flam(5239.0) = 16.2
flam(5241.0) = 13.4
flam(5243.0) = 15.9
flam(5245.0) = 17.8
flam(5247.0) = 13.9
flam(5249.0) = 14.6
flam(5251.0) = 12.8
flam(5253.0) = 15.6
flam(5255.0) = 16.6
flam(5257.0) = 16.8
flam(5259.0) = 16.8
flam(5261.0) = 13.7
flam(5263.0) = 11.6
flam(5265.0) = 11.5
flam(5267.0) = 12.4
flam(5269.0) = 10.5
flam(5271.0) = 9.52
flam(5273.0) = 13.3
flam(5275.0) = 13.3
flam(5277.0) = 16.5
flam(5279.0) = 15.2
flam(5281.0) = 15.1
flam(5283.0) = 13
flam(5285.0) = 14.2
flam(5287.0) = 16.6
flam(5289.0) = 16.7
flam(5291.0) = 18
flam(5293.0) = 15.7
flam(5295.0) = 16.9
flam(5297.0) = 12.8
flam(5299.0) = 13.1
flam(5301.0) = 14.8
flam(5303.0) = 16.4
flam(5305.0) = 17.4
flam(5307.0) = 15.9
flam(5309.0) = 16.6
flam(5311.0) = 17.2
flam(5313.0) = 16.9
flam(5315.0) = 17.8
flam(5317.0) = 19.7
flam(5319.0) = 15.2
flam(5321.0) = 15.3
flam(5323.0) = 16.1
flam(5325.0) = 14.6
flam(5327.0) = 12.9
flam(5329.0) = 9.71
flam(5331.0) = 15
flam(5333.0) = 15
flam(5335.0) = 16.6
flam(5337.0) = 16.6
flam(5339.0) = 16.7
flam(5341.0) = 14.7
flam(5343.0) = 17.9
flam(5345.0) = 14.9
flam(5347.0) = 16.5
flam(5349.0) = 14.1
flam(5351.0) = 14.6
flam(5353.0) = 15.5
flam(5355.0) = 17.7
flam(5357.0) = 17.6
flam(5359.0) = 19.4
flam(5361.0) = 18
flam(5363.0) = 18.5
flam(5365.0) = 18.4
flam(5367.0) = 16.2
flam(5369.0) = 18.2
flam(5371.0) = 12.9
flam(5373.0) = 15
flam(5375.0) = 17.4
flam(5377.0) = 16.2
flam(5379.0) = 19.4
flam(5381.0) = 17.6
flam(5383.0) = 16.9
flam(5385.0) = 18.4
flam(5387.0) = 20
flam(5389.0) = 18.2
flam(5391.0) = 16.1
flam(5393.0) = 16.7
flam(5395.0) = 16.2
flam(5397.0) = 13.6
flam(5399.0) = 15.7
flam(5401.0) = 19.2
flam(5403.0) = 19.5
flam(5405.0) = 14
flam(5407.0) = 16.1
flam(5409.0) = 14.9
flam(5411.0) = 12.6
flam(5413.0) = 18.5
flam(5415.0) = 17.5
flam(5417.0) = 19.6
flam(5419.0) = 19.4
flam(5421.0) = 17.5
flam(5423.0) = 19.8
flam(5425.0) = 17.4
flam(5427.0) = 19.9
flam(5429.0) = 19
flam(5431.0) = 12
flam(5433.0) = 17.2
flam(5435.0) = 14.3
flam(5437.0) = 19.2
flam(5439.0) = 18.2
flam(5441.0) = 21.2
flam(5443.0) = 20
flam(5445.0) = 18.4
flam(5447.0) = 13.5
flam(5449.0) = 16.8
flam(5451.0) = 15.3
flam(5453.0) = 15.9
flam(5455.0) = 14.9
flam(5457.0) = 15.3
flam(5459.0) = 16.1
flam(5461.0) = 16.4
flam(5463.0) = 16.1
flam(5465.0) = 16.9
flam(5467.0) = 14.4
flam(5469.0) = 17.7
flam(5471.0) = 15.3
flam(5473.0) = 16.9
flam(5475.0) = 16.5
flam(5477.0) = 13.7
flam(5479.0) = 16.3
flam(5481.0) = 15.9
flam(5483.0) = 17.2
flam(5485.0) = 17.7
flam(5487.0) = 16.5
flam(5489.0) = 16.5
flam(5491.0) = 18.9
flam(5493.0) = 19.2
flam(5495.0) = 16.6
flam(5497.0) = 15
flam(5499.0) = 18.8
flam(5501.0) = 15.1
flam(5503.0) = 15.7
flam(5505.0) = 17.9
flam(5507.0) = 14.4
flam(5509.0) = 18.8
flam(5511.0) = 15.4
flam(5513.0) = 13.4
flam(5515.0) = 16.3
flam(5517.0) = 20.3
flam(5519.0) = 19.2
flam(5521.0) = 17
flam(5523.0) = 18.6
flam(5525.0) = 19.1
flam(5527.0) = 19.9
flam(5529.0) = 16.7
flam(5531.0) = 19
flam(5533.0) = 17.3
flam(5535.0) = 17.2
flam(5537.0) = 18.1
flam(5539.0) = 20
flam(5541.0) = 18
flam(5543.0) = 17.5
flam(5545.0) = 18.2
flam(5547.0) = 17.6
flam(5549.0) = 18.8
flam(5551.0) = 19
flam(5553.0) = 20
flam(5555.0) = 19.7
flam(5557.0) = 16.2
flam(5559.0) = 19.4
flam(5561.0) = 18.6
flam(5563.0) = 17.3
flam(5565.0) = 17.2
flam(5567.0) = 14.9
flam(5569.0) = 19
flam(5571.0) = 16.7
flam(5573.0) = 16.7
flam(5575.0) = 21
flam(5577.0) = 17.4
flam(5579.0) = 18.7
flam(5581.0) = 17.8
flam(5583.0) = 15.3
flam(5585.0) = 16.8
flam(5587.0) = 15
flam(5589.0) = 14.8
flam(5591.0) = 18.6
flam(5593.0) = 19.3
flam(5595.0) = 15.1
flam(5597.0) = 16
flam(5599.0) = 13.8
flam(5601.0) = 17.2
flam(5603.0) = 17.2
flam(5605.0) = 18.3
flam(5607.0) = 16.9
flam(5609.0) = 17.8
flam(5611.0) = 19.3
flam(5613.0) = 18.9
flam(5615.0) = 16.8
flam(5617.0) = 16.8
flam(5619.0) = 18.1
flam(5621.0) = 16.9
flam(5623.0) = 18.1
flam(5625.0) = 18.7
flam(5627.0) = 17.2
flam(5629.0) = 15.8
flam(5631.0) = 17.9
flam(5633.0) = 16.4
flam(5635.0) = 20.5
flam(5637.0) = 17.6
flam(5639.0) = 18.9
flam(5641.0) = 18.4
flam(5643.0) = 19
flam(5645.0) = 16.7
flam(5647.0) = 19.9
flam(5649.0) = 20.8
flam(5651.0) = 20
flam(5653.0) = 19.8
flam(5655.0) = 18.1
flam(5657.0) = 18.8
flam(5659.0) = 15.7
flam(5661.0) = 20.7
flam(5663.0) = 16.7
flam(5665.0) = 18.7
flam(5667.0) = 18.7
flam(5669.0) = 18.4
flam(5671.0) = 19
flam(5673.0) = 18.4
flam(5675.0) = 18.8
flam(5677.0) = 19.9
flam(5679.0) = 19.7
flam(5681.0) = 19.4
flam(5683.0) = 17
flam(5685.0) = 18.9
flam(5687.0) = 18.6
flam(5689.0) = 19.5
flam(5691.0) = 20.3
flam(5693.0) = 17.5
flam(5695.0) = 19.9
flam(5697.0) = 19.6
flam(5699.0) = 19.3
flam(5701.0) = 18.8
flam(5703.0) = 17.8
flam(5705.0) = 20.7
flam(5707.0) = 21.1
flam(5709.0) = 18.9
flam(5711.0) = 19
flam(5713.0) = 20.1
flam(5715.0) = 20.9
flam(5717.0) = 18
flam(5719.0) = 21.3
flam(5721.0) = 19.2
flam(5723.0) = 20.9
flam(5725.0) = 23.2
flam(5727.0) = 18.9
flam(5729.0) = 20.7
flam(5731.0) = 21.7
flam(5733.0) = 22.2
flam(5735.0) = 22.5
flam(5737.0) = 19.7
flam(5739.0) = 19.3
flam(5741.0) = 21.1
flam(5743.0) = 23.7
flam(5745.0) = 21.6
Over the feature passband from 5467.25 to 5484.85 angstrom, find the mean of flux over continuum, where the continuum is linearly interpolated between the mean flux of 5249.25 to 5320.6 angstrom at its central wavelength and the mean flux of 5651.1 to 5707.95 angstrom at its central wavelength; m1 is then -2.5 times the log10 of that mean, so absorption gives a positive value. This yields 0.05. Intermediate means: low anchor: 15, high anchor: 18.9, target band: 16.2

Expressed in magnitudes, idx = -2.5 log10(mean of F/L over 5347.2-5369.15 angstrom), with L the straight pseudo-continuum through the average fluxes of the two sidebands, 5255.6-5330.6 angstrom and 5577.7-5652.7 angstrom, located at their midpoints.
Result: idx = -0.11 mag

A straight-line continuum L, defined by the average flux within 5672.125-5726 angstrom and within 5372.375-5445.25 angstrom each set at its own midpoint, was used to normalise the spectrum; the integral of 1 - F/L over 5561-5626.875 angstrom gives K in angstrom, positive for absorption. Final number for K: 5.1 angstrom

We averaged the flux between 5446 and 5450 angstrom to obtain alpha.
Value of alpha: 15.2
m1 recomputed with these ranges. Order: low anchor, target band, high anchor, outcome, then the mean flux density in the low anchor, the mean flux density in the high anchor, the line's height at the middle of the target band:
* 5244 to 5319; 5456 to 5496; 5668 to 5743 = 0.05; 15.1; 19.8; 17.2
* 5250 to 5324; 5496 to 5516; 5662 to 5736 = 0.09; 15.1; 19.6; 17.5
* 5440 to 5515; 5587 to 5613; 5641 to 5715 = 0.06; 16.5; 19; 18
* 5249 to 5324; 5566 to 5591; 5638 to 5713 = 0.06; 15.1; 19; 18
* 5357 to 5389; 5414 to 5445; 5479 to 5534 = -0.05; 17.5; 17.3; 17.4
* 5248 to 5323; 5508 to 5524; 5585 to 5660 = -0.03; 15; 17.7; 16.9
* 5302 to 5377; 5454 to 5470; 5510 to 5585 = 0.08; 16.2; 17.9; 17.2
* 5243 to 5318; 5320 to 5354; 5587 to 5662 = 0.03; 15.1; 17.8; 15.5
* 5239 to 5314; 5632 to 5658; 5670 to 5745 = 0.02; 14.9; 19.9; 19.2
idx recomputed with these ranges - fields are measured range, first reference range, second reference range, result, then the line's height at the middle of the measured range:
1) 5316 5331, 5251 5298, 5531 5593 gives 0.01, 15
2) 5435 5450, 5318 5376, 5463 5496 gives -0.10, 16.4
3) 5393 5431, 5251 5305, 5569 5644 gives -0.09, 15.7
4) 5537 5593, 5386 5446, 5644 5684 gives 0.02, 18.2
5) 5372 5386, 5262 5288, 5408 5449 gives -0.07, 16.1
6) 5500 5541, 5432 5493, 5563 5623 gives -0.04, 16.9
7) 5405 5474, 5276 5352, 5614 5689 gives -0.01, 16.6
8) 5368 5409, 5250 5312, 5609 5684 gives -0.07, 15.8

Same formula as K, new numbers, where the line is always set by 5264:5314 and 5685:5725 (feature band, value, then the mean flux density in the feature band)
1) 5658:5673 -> 0.7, 18.3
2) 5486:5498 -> 0.0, 17.1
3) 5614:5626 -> 0.7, 17.6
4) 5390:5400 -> 0.2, 15.7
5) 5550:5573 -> 0.0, 17.9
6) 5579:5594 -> 1.1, 16.9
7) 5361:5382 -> -1.7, 17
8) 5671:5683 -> 0.2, 19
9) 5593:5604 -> 1.3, 16.2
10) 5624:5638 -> 0.8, 17.7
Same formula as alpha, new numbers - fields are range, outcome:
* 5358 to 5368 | 18.1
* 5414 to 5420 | 18.8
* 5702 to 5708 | 19.9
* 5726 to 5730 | 19.8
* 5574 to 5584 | 18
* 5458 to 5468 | 16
